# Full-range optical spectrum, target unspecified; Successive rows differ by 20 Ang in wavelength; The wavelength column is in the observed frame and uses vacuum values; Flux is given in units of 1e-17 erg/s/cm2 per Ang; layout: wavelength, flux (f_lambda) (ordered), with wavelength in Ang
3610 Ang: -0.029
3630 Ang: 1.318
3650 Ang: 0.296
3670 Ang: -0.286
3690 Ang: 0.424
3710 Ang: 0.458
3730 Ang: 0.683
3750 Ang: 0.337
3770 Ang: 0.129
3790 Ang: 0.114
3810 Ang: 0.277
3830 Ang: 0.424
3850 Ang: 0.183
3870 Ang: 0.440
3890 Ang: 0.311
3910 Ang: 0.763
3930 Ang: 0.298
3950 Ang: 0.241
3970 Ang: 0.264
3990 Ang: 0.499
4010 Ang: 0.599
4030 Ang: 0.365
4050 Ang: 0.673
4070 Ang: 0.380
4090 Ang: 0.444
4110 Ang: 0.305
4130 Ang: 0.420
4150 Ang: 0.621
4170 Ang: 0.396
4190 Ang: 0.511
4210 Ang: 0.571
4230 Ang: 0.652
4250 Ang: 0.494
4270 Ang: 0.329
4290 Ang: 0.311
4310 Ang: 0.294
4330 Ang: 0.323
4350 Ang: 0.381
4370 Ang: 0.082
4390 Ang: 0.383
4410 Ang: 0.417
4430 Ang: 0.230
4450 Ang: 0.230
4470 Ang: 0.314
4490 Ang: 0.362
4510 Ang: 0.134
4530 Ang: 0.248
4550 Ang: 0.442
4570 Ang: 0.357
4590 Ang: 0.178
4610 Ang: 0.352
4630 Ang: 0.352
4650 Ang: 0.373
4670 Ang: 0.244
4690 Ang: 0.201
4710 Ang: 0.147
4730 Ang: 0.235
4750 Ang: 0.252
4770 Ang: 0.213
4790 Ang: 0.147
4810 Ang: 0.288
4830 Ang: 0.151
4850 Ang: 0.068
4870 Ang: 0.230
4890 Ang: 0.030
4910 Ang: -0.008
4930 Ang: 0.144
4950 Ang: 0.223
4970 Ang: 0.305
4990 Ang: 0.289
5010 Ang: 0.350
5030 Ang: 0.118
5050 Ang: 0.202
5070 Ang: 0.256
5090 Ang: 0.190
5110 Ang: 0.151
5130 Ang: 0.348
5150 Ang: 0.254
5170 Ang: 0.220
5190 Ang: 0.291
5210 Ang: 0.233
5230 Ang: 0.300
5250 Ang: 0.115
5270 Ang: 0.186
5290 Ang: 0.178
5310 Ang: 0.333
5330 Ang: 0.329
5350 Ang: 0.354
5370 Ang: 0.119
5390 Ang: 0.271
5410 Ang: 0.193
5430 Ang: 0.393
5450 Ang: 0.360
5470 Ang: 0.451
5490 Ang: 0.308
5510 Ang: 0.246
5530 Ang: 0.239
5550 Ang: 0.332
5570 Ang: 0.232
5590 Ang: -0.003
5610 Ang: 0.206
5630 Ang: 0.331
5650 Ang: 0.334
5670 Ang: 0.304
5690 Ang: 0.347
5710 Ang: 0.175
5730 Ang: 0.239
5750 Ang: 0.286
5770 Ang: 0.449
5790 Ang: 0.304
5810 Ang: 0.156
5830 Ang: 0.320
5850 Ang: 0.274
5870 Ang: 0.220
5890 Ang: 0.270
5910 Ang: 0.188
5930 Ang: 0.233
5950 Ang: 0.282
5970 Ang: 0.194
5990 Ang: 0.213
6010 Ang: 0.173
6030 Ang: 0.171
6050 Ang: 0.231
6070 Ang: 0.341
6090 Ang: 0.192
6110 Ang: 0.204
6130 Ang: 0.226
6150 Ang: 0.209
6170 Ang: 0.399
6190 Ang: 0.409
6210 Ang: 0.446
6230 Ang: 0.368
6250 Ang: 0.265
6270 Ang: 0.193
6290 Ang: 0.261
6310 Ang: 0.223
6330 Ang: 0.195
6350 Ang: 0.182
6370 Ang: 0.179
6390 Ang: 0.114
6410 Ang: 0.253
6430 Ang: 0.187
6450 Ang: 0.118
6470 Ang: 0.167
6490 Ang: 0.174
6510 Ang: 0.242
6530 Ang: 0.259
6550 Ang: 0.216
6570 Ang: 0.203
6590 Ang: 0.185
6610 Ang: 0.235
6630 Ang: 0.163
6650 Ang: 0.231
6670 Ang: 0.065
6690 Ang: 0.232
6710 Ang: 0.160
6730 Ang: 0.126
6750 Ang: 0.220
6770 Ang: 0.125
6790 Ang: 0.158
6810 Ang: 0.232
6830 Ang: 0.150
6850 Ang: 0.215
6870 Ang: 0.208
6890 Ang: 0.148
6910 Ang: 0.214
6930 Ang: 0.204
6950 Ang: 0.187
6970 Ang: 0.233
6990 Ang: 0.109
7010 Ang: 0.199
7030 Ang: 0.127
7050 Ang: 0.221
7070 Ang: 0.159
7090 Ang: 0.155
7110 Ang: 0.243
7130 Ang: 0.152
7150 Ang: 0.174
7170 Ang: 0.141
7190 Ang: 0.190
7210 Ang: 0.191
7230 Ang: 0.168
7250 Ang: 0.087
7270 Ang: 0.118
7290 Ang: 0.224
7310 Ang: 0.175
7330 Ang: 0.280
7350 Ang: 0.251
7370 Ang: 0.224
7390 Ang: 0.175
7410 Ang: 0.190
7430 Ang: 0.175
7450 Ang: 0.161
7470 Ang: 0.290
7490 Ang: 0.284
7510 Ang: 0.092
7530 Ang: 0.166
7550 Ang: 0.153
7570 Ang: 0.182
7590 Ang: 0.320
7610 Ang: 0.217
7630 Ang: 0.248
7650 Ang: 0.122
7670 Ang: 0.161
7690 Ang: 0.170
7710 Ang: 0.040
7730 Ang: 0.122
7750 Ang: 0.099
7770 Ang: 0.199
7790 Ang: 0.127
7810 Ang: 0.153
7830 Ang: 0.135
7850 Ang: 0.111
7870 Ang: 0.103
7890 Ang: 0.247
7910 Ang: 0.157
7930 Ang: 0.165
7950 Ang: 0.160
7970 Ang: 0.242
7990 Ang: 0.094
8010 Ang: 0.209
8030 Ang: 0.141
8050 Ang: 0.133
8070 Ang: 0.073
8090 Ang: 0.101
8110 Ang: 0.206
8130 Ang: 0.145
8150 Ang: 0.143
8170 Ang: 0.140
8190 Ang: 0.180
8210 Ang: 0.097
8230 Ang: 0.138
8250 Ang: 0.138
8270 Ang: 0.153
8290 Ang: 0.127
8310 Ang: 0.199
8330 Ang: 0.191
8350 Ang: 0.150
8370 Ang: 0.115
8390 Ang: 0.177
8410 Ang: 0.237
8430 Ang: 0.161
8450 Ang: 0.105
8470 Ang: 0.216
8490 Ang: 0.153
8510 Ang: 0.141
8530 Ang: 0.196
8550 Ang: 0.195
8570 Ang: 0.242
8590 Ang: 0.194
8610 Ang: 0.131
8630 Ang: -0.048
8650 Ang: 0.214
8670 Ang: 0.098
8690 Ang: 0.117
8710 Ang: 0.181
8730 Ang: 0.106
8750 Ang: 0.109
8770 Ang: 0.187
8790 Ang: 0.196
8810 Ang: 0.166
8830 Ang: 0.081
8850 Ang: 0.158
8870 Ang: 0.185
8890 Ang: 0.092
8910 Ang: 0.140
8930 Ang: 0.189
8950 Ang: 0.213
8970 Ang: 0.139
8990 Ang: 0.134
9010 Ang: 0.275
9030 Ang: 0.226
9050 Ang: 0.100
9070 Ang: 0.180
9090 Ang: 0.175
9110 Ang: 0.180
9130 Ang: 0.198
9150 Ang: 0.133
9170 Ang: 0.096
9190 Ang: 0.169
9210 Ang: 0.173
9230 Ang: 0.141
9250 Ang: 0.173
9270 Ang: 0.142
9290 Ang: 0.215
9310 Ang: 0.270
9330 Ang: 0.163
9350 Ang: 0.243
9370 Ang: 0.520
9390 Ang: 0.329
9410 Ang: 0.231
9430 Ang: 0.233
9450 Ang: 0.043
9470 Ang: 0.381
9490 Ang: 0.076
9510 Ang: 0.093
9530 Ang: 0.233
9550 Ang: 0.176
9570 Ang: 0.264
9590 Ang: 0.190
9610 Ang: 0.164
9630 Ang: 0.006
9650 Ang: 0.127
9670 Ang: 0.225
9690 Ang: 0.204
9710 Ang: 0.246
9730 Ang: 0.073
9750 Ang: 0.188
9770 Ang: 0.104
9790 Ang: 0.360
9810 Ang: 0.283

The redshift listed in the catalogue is 1.217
